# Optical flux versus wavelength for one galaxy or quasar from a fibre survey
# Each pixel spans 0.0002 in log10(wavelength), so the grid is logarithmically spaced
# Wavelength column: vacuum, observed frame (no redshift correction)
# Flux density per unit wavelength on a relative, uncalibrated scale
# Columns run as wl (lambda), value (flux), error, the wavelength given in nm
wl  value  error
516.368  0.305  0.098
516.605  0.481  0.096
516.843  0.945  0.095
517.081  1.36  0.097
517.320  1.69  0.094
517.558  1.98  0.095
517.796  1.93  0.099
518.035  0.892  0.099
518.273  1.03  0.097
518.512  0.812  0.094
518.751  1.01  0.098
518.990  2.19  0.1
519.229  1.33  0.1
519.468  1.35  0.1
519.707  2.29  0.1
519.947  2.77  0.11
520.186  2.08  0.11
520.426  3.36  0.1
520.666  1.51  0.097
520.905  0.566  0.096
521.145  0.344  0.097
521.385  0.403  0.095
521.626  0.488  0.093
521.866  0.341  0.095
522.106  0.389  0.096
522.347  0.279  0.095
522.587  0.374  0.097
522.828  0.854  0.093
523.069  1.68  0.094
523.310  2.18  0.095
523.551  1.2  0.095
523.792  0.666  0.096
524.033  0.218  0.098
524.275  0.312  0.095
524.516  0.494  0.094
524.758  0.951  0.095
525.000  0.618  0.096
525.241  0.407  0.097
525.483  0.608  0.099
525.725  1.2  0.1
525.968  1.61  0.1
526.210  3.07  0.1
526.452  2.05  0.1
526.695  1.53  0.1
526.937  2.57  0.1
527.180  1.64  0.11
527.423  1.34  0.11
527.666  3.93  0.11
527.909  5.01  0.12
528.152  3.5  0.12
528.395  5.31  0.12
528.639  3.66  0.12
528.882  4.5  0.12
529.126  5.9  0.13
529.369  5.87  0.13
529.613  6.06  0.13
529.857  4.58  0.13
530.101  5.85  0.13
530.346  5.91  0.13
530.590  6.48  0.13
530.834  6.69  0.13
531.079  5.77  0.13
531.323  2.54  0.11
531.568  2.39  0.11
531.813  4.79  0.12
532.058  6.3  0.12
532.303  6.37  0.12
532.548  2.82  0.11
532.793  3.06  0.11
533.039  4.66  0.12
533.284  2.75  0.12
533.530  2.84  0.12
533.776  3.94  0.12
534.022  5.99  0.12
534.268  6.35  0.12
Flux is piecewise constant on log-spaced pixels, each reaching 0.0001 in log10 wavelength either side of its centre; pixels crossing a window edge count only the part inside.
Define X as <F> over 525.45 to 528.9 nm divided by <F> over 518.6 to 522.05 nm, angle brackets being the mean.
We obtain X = 1.97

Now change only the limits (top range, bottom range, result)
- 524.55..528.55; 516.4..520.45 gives 1.41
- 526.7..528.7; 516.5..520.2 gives 2.17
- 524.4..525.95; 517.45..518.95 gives 0.59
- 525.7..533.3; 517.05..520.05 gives 2.59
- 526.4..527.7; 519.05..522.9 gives 1.74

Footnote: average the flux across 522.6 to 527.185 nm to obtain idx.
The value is 1.23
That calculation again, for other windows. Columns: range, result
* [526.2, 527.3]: 2.08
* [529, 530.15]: 5.64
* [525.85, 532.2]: 4.2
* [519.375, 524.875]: 1.09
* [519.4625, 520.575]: 2.45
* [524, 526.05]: 0.717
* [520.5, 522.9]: 0.602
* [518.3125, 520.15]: 1.67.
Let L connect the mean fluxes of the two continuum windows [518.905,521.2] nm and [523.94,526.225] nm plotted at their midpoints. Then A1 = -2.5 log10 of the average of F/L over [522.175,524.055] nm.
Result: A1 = 0.26 mag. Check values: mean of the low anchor 1.81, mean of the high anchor 0.86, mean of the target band 0.954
